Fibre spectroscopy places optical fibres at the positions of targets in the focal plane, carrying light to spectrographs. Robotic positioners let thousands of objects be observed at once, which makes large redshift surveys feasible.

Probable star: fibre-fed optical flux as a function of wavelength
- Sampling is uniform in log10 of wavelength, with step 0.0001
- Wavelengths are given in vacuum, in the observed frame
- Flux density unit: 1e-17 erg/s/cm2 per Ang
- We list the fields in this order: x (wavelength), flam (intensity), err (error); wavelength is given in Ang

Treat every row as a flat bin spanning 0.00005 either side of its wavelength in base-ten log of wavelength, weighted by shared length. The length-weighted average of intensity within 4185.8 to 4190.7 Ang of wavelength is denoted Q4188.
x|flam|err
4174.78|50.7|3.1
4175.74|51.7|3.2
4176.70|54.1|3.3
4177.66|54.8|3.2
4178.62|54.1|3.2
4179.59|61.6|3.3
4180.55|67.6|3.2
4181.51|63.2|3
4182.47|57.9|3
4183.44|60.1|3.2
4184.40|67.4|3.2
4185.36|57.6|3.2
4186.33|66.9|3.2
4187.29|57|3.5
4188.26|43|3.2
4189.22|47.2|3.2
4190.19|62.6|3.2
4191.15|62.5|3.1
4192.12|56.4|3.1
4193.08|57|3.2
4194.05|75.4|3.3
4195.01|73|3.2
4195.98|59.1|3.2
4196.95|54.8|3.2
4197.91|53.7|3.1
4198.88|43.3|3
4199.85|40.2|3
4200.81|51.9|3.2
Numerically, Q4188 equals 55.4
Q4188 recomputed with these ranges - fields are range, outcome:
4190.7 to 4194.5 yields 62.7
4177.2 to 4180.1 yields 56.9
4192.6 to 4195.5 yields 68.5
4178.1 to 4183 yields 60.8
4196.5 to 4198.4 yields 54.3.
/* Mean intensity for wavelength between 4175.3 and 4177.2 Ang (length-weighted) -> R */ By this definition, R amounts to 53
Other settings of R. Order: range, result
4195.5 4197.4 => 56.9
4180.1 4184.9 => 63.3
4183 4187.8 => 61.7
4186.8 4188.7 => 50.2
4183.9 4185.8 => 62.8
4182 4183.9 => 58.8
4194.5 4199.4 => 56.8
